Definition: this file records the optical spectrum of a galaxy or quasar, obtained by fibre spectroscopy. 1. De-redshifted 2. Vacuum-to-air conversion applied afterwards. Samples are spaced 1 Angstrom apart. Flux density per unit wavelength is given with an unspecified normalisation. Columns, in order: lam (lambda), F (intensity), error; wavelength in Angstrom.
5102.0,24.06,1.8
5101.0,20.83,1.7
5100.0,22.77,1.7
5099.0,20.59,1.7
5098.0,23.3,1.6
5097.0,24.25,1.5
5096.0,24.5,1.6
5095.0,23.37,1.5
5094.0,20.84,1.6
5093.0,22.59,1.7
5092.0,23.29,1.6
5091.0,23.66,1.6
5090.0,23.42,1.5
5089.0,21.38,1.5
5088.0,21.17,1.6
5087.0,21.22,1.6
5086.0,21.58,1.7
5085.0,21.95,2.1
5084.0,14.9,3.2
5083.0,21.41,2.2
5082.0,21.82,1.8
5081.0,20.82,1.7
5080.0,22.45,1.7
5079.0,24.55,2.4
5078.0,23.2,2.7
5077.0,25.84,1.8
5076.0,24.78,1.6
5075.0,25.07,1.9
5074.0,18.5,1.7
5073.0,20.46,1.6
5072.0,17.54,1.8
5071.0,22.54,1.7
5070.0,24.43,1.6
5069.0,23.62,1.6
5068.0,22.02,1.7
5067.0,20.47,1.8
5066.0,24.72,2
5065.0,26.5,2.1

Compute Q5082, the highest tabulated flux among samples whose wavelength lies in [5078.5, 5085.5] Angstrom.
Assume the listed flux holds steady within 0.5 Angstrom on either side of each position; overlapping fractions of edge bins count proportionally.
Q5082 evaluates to 24.55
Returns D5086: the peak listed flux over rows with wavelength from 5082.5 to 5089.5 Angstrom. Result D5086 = 21.95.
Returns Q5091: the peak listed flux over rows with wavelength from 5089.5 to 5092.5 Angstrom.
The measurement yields 23.66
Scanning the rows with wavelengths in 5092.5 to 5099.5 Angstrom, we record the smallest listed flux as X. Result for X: 20.59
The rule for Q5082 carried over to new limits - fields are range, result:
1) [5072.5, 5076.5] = 25.07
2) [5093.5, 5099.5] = 24.5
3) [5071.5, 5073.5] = 20.46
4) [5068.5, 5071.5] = 24.43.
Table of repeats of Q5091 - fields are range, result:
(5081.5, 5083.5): 21.82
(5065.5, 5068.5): 24.72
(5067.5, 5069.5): 23.62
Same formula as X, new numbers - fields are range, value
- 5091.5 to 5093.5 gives 22.59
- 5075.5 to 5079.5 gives 23.2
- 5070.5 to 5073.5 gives 17.54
